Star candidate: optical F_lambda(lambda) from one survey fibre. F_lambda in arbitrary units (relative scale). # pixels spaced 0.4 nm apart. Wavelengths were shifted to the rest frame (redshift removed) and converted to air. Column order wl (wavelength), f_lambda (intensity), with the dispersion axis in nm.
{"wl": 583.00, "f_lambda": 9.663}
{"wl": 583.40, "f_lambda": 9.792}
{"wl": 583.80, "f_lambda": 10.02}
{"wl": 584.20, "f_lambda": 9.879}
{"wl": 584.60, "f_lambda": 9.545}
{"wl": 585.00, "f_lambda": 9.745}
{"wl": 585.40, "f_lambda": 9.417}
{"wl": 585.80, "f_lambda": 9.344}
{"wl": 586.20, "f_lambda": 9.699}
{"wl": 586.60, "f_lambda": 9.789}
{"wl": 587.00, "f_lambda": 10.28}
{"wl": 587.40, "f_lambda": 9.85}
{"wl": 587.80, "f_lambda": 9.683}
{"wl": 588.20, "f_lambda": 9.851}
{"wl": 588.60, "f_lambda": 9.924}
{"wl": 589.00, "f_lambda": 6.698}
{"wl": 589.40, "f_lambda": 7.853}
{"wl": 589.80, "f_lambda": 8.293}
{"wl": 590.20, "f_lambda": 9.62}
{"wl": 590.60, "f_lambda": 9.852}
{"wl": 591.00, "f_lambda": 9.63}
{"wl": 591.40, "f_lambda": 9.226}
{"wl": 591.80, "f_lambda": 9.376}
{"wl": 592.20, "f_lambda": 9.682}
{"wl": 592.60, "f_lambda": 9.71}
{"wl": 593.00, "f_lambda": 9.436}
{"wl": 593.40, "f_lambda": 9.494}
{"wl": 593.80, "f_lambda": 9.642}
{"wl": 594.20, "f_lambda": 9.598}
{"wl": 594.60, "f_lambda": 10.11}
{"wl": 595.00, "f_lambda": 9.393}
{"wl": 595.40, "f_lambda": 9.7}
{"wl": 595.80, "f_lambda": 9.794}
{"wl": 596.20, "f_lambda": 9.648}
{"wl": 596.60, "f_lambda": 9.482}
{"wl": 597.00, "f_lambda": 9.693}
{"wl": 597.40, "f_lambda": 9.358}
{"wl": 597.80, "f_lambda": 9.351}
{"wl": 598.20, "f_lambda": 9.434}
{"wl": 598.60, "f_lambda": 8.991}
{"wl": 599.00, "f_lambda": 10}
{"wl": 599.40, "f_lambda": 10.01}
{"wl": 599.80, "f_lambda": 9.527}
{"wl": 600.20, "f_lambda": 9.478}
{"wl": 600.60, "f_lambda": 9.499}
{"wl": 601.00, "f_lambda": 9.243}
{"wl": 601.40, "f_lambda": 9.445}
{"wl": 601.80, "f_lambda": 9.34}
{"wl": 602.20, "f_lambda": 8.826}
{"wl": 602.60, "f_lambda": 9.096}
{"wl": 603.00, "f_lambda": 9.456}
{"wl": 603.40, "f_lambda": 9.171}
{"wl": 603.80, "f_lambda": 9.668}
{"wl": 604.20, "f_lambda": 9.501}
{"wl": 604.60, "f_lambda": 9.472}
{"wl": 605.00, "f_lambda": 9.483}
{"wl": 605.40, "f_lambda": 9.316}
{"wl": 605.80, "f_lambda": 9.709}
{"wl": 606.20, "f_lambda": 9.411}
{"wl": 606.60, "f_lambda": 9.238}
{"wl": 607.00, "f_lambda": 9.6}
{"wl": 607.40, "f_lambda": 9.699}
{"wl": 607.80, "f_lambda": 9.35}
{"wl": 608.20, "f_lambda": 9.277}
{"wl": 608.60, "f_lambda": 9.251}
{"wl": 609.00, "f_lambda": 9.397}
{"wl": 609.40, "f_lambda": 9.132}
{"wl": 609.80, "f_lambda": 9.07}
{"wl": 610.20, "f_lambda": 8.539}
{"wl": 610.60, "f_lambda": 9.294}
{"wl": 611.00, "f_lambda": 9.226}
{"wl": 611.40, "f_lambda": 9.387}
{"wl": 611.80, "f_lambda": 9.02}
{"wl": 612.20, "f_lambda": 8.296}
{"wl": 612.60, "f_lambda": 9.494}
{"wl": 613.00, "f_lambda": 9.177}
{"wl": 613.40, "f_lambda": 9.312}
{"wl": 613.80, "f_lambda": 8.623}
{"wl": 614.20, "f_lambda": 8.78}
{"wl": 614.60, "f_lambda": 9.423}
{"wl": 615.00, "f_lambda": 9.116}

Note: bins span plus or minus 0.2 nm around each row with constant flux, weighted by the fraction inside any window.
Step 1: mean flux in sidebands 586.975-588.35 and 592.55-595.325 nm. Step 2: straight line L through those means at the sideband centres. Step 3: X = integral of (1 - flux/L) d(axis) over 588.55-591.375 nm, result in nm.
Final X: 0.28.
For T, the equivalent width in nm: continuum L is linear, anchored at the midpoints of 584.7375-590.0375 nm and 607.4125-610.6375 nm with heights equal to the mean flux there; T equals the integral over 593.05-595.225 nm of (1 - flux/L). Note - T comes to -0.09 nm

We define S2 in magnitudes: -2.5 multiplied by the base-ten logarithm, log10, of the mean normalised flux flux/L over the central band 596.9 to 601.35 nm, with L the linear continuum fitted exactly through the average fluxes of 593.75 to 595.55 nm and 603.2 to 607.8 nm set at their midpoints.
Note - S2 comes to 0.011 mag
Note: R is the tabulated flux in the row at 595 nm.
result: 9.393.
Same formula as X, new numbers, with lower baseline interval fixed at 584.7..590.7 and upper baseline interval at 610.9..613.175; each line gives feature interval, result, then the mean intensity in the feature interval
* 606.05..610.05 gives -0.088 nm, 9.33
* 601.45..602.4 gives 0.005 nm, 9.14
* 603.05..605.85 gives -0.090 nm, 9.46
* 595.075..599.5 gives -0.163 nm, 9.57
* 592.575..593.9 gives -0.040 nm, 9.55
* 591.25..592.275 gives -0.014 nm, 9.41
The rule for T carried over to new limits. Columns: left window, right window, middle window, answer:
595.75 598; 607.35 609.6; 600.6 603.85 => 0.06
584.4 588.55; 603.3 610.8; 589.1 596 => 0.16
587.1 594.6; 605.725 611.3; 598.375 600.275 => -0.06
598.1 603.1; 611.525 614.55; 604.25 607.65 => -0.10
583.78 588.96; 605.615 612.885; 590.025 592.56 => 0.00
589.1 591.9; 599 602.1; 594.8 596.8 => -0.07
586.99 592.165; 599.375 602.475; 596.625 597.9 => -0.02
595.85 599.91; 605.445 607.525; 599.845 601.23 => 0.02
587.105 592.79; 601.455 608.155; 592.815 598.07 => -0.16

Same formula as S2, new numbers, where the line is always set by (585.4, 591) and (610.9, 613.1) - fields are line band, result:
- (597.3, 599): -0.02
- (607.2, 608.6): -0.03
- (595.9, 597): -0.04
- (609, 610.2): 0.01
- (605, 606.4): -0.04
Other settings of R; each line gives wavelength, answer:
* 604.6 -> 9.472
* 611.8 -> 9.02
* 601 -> 9.243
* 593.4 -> 9.494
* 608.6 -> 9.251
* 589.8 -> 8.293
